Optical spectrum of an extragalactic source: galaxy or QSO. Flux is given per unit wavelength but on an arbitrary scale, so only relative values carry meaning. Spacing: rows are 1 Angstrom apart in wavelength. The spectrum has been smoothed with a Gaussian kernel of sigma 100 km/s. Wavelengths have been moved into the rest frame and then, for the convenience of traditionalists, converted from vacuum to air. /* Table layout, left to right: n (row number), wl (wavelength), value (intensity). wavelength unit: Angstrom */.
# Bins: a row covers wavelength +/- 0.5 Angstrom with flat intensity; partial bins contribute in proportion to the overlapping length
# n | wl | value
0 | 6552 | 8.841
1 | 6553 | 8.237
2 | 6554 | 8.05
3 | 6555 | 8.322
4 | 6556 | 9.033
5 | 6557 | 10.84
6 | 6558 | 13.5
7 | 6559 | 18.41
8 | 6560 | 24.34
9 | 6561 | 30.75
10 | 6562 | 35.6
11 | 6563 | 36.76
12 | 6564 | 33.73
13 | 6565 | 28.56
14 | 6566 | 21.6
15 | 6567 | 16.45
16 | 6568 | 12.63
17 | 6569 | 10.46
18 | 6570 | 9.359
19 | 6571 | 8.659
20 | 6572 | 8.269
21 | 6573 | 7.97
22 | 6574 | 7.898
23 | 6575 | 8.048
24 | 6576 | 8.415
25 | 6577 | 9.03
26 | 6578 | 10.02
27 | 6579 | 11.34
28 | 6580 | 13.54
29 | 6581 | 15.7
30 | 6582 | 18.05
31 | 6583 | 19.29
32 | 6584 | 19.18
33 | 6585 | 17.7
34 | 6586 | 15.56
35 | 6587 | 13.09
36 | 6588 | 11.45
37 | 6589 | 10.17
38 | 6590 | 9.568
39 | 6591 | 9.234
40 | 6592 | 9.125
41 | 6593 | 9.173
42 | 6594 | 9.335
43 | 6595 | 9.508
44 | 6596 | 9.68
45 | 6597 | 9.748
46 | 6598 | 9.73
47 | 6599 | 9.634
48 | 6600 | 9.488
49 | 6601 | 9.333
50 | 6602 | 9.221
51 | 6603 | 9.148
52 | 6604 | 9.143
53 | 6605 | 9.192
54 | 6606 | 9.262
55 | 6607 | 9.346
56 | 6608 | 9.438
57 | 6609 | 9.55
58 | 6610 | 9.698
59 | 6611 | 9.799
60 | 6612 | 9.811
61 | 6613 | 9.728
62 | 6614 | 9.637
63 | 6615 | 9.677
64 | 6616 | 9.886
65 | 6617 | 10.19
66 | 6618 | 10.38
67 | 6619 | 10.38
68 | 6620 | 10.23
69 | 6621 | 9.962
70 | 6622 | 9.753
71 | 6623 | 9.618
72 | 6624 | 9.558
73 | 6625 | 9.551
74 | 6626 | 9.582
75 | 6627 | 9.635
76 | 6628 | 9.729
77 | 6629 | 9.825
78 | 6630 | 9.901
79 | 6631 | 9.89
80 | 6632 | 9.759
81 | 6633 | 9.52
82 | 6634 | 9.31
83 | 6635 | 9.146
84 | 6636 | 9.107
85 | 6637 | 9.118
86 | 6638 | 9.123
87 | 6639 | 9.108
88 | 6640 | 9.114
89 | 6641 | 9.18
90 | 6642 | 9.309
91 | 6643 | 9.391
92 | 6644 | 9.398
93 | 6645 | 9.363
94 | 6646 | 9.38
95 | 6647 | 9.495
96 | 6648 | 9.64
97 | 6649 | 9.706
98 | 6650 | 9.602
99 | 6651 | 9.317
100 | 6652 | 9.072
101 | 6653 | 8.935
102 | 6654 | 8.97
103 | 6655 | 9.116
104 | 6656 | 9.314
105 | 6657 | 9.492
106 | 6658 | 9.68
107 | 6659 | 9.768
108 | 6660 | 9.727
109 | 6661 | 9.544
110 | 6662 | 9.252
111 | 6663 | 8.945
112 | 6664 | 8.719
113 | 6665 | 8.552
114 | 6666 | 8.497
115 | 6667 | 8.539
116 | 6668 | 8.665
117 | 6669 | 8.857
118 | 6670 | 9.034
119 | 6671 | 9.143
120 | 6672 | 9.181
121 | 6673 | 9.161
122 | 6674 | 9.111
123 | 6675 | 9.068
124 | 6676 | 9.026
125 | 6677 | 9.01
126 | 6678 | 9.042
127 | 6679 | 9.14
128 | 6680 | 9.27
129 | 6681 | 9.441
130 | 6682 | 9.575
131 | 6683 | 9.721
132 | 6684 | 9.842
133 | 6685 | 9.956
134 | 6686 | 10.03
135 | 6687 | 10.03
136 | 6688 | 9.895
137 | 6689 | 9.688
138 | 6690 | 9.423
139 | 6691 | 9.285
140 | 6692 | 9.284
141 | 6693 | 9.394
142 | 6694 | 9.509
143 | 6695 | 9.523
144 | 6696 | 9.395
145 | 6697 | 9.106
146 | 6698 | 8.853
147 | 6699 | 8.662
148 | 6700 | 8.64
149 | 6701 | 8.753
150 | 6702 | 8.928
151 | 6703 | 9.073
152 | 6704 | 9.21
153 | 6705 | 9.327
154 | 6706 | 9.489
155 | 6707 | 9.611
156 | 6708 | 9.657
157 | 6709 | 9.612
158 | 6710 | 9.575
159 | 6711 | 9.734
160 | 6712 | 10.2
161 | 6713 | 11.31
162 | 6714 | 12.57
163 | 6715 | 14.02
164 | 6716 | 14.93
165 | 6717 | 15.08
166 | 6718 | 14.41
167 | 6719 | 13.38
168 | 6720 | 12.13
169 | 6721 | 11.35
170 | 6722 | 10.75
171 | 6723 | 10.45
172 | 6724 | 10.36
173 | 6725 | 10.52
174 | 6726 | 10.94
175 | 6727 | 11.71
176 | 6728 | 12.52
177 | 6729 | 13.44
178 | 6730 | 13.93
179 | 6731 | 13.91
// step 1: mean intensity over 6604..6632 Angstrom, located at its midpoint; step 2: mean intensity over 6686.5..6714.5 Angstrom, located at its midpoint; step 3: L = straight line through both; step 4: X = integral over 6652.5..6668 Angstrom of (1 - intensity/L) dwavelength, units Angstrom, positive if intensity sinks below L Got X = 0.8 Angstrom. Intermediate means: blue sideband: 9.74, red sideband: 9.56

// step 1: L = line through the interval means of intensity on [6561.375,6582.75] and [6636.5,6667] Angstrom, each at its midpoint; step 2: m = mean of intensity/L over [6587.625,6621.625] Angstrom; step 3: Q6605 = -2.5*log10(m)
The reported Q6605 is 0.33 mag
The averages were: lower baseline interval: 15.9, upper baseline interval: 9.25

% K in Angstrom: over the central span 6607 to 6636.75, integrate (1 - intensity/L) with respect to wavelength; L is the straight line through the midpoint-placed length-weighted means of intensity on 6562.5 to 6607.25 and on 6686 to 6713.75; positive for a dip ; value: 4.99 Angstrom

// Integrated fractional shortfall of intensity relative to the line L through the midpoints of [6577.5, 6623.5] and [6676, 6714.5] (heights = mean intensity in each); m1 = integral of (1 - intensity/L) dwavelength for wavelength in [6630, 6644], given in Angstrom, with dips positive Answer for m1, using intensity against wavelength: 1.4 Angstrom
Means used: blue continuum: 10.9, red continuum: 9.54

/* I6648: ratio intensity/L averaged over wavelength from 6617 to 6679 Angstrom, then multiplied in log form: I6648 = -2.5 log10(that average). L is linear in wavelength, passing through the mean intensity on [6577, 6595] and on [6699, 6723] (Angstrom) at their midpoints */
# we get 0.26 mag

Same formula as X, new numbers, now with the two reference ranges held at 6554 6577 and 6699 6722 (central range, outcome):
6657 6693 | 8.66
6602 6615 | 4.67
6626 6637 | 3.44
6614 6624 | 3.08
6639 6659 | 5.89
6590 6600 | 3.82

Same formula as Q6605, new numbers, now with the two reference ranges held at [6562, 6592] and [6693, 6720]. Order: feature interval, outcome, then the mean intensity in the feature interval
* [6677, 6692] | 0.17 mag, 9.57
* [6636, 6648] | 0.34 mag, 9.28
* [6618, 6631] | 0.32 mag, 9.84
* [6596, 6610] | 0.43 mag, 9.42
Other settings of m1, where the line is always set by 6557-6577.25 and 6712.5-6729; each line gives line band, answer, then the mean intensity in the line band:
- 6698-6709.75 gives 3.38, 9.17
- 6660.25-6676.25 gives 5.80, 8.97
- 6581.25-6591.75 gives 1.62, 14.2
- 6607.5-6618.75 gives 4.31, 9.81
